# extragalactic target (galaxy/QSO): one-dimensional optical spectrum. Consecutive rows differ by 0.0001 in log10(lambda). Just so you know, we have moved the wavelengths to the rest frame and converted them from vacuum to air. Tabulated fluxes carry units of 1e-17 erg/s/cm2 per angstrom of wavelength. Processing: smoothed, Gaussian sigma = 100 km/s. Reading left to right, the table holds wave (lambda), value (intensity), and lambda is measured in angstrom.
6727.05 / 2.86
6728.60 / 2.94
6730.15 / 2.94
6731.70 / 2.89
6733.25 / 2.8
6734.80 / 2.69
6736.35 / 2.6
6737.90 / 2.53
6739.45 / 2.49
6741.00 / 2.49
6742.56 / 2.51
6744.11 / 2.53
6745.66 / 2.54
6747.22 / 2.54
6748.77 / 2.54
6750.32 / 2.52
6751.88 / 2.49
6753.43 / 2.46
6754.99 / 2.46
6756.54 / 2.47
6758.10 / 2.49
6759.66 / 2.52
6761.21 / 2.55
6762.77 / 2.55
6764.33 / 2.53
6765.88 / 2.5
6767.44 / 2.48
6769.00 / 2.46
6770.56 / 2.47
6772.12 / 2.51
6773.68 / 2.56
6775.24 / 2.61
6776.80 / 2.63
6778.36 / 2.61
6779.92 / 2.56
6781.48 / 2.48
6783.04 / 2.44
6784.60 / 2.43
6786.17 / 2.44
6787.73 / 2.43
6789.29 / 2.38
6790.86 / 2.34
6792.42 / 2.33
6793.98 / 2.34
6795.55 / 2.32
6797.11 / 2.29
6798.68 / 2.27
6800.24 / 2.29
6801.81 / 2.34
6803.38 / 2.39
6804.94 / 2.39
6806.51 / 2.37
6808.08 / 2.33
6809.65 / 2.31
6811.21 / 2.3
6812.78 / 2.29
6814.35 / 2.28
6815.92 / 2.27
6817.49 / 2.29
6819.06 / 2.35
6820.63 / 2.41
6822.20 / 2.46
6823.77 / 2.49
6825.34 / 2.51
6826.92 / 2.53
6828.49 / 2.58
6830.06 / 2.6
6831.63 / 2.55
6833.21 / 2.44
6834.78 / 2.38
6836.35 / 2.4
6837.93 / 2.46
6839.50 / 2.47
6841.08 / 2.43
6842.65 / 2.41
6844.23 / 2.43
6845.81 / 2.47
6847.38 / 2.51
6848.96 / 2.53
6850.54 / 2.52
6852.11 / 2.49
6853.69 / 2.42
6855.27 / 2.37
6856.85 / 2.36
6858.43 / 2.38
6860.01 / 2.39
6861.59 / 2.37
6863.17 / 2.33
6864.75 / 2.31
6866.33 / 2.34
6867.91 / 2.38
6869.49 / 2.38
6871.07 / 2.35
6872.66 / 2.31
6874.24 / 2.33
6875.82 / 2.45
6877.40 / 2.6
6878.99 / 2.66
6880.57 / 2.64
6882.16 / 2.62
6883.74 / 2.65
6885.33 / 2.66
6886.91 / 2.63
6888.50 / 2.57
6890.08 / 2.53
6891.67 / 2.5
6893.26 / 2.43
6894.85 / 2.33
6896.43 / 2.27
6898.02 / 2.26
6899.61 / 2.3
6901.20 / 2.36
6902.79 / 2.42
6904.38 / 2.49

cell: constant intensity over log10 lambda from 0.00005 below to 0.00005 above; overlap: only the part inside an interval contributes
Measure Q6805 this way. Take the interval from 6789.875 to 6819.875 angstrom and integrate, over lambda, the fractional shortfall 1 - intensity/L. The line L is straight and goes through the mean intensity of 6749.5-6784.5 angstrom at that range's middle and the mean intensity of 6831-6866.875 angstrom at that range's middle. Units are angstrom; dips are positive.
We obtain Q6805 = 1.8 angstrom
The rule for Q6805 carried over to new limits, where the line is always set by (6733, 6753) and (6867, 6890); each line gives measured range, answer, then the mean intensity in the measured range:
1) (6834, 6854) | 0.5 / 2.46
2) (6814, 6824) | 0.7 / 2.36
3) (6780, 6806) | 1.7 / 2.37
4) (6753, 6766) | 0.2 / 2.51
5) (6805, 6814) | 0.7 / 2.32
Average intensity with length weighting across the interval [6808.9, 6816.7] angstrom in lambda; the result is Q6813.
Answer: 2.29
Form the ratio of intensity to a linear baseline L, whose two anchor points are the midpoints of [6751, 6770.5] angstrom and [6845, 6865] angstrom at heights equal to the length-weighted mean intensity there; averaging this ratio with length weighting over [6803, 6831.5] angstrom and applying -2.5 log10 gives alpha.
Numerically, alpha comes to 0.02 mag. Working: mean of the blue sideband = 2.5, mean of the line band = 2.4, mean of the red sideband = 2.42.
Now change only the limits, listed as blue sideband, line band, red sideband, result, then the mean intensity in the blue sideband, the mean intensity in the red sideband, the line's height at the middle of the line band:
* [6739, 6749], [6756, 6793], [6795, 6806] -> -0.03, 2.52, 2.33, 2.42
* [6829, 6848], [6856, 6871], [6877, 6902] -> 0.05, 2.46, 2.5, 2.48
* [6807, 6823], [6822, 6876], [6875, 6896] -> 0.00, 2.33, 2.55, 2.44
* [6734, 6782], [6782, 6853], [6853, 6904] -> 0.03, 2.53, 2.43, 2.48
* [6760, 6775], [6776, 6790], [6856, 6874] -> 0.00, 2.52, 2.35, 2.49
